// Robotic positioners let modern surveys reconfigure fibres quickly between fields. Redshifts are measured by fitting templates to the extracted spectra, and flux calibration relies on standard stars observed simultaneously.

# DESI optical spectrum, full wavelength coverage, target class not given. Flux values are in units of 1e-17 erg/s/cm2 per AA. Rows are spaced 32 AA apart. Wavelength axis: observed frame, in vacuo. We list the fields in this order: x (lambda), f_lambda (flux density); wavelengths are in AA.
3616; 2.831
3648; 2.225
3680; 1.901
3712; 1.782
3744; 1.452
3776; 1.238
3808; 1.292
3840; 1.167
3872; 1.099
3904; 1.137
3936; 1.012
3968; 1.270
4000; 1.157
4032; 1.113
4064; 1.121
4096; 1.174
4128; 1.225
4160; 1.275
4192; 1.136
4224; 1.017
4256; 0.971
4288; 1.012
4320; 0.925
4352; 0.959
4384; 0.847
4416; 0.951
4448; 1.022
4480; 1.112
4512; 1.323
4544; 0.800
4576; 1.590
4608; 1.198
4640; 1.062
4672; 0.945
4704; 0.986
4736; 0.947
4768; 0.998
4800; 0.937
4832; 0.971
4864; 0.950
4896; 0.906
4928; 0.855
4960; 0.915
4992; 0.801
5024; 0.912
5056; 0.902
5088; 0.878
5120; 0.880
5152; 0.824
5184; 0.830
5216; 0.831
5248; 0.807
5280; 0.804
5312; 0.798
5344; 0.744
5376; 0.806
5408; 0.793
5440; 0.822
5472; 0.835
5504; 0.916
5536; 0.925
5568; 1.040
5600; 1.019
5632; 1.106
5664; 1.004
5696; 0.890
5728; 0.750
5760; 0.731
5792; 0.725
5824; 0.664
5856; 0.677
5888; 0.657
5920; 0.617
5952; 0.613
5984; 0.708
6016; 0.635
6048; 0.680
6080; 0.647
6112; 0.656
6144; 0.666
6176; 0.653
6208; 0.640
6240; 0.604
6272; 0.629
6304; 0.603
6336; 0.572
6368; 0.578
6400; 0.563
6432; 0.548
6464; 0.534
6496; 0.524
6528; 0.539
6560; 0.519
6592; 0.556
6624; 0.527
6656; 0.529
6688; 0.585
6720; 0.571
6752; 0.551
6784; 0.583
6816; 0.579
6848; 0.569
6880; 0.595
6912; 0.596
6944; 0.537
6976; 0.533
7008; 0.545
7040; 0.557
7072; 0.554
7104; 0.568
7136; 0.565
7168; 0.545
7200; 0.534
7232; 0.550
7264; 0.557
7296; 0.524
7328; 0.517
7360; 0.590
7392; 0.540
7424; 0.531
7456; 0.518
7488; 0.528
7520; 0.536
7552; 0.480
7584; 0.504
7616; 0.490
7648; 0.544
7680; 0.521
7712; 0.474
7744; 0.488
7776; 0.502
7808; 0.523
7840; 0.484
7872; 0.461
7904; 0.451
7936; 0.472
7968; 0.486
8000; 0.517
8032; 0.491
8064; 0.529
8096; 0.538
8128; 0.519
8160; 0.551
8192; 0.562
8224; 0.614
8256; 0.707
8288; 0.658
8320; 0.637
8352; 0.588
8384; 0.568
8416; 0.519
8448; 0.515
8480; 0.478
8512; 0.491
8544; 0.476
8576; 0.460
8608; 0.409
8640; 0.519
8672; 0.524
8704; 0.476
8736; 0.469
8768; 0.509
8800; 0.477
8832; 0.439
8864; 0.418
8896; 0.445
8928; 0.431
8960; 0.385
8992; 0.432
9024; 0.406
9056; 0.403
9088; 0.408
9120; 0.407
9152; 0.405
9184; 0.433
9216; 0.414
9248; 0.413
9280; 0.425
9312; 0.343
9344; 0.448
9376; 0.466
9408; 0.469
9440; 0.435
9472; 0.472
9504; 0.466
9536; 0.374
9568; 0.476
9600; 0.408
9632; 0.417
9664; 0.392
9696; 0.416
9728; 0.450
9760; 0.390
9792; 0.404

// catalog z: 1.96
